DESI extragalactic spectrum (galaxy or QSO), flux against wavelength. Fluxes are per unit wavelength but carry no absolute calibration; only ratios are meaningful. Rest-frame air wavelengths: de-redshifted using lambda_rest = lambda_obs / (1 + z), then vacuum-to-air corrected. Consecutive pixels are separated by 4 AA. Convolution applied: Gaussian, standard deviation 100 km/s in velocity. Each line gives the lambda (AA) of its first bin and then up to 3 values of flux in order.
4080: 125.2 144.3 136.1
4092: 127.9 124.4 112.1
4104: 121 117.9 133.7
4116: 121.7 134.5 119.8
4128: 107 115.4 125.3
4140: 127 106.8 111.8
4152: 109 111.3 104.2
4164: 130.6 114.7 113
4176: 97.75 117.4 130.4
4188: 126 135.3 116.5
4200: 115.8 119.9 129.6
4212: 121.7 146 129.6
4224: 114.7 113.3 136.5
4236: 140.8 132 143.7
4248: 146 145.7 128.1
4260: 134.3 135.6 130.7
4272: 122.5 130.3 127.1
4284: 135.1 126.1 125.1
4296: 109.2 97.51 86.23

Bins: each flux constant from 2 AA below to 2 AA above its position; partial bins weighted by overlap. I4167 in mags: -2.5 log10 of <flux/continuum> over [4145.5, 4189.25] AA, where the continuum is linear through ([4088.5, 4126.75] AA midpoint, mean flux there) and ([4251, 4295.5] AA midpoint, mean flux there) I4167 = 0.10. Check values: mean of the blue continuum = 124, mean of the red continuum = 130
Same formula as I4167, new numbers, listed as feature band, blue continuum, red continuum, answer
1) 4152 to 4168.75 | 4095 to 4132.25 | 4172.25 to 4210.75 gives 0.058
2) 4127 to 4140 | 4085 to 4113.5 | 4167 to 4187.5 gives 0.024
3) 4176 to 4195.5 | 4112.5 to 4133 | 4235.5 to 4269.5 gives 0.048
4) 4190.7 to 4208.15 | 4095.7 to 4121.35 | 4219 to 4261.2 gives 0.068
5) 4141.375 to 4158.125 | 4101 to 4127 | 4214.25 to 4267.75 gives 0.149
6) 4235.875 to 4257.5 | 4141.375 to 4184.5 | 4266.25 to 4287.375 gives -0.122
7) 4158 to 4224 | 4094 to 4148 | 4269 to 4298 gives 0.007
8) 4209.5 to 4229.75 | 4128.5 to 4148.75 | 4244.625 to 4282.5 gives 0.021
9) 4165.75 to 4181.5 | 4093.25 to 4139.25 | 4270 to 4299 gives 0.107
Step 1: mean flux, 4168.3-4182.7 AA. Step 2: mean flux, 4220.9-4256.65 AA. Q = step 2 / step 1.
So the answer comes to 1.20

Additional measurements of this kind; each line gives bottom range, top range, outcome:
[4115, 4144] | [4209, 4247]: 1.09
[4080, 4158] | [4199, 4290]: 1.08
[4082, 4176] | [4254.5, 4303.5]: 1.03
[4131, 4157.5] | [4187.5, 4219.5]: 1.10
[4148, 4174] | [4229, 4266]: 1.21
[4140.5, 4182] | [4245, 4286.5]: 1.19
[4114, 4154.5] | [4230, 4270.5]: 1.16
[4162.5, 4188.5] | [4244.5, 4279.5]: 1.14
